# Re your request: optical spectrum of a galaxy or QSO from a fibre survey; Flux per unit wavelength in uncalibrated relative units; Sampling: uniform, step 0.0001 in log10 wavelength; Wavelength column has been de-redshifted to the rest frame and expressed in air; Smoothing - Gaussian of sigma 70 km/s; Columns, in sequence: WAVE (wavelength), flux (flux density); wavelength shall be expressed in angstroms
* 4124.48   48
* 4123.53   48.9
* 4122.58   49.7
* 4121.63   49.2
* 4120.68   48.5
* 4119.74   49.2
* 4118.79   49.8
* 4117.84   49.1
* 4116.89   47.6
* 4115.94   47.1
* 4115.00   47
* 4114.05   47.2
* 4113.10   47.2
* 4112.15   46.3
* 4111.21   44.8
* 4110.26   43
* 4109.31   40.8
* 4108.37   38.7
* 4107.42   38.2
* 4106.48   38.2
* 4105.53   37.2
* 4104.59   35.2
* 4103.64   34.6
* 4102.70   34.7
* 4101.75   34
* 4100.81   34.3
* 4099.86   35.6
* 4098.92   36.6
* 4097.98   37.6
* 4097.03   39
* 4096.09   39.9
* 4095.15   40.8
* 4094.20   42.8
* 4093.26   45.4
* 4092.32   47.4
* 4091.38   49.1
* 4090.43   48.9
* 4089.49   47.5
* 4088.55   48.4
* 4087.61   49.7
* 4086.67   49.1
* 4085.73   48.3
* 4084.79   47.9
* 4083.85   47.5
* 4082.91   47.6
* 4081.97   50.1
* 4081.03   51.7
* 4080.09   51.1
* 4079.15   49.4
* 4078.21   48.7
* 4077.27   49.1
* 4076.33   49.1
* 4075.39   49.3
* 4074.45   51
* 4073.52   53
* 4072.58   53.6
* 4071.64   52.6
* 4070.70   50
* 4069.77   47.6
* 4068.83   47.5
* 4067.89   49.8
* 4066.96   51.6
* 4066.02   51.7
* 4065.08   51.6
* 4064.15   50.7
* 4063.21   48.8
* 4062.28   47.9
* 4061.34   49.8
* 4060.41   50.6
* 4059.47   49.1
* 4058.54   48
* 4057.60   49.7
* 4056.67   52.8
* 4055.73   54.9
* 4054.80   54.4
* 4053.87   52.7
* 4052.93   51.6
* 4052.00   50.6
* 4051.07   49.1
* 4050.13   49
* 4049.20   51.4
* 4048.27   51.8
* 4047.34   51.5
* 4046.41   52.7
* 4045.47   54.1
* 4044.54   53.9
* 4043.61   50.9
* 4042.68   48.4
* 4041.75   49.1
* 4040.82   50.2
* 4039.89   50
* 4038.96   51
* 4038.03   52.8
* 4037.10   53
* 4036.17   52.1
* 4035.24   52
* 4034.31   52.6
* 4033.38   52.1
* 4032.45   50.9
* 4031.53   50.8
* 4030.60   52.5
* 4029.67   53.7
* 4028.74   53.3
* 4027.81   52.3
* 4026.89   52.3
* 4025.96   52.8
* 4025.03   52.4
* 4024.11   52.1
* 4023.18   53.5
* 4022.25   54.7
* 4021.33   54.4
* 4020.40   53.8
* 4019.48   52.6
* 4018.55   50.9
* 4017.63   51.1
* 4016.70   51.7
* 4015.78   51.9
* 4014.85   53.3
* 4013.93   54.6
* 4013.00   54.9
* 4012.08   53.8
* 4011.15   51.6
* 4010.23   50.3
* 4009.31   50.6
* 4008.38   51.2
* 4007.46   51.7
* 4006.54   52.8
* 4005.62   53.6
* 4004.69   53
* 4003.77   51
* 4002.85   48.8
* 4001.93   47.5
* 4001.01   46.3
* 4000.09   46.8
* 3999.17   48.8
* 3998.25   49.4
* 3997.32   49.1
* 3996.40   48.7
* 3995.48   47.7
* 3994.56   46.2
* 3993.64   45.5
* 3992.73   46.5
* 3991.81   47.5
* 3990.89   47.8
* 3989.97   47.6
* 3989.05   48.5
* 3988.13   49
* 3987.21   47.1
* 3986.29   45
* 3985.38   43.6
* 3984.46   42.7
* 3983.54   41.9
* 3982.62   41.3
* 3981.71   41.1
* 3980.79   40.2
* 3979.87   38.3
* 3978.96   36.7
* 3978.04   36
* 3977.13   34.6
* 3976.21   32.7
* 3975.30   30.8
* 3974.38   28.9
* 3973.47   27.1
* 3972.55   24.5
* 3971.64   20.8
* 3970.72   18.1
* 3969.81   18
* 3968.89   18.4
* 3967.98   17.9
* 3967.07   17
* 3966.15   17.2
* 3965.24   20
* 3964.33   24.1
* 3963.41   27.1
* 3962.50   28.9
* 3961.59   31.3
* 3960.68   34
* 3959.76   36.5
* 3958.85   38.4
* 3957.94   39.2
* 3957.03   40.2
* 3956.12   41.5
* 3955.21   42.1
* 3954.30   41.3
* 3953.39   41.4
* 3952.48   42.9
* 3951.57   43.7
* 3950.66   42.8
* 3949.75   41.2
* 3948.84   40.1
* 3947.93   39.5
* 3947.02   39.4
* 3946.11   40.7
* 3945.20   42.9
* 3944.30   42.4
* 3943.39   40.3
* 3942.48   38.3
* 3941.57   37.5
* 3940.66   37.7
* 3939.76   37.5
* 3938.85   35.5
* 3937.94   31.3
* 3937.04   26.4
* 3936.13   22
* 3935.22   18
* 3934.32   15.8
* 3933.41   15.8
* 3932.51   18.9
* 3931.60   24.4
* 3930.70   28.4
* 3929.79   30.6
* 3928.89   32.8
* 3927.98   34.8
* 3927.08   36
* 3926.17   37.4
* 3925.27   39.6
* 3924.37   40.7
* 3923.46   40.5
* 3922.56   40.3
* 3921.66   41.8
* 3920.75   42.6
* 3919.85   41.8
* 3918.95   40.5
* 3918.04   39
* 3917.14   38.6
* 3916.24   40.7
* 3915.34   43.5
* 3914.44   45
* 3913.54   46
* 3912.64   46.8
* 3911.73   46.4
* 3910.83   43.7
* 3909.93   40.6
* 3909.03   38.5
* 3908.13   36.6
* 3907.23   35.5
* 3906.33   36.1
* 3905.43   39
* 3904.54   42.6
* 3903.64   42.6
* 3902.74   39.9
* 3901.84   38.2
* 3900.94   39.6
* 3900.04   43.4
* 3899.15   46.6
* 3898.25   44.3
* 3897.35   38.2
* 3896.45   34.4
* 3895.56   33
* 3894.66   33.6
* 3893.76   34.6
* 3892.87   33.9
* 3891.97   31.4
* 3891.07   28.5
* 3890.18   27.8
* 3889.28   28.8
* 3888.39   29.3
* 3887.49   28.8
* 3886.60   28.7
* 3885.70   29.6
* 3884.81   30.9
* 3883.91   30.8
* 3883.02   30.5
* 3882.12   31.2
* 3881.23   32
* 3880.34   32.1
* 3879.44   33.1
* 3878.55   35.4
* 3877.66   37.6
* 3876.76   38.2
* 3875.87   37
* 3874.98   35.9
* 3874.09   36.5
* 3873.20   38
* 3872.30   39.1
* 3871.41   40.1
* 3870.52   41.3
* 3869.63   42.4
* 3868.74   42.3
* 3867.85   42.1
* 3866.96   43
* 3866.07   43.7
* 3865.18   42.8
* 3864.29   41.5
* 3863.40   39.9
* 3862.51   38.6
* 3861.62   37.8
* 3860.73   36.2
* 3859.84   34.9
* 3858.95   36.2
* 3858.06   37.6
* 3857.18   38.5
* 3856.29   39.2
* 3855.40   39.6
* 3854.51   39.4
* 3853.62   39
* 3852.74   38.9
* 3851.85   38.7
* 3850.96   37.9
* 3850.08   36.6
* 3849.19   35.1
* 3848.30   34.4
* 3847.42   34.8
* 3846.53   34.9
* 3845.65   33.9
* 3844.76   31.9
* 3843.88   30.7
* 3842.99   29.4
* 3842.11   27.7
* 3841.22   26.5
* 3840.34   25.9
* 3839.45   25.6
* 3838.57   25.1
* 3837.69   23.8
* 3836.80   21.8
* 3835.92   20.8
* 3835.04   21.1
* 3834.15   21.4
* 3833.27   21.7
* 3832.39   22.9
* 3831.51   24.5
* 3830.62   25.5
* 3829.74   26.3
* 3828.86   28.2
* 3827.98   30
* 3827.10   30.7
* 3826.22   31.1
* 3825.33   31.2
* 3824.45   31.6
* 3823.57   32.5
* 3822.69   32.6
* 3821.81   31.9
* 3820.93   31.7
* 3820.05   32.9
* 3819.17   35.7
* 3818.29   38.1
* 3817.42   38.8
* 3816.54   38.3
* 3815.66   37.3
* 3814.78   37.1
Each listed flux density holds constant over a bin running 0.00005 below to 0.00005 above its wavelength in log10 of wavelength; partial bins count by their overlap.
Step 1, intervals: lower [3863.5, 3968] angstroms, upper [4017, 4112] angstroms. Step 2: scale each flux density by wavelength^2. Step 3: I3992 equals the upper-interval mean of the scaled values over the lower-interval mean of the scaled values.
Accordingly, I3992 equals 1.45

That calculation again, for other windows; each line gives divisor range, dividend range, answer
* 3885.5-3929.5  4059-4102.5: 1.35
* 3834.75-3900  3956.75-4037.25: 1.35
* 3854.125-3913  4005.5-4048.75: 1.51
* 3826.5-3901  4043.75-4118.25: 1.55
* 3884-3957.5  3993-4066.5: 1.47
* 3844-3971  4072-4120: 1.38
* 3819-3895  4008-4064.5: 1.71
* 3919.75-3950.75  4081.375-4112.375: 1.33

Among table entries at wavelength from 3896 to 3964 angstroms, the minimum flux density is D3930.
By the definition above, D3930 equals 15.8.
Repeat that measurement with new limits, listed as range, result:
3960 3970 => 17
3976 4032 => 32.7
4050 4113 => 34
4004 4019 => 50.3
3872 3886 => 29.6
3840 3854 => 25.9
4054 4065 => 47.9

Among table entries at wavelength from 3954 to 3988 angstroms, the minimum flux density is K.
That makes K 17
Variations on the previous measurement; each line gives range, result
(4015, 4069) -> 47.5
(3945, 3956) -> 39.4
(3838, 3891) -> 25.1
